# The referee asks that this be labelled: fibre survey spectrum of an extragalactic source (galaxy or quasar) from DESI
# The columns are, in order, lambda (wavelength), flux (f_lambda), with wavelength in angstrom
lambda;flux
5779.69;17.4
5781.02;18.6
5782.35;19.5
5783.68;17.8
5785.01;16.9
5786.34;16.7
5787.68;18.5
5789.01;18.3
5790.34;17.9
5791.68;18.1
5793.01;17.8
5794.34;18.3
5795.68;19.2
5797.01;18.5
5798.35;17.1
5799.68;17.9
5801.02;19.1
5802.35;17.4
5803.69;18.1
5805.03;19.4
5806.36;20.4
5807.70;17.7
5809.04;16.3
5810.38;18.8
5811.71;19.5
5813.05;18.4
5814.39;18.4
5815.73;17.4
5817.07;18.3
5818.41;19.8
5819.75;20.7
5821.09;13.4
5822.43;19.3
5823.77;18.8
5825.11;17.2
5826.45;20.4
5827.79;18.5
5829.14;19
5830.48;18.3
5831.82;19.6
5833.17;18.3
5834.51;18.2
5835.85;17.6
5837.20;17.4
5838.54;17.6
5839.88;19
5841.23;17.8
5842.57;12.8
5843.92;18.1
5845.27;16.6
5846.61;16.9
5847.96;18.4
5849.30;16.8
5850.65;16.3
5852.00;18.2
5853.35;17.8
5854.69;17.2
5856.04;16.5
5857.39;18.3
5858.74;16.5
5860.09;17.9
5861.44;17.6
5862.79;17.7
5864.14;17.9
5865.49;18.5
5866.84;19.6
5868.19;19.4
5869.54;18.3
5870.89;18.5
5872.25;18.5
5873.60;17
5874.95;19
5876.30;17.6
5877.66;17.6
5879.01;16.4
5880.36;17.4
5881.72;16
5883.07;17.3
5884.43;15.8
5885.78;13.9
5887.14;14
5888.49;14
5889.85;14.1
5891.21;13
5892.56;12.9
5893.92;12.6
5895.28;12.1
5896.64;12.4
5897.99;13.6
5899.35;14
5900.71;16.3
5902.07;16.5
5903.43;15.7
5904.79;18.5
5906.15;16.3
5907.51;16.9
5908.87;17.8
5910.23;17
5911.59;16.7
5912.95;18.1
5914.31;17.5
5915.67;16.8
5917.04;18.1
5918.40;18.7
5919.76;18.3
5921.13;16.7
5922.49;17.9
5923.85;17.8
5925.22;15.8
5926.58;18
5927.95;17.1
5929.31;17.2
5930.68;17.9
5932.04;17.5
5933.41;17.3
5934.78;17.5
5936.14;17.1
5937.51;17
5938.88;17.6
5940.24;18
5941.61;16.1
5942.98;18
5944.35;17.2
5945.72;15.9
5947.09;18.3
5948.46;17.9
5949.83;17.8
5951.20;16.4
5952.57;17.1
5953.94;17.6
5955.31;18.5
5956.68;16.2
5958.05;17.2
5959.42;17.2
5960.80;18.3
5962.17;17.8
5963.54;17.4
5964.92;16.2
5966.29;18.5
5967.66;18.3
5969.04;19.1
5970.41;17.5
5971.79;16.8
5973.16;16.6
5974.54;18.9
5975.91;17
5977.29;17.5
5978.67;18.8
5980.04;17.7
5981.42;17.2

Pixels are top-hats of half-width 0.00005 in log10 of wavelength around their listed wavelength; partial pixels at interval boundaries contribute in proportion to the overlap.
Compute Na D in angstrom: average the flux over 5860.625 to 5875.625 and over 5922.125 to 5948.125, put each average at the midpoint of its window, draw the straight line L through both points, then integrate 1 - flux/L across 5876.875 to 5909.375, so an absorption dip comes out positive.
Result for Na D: 5.0 angstrom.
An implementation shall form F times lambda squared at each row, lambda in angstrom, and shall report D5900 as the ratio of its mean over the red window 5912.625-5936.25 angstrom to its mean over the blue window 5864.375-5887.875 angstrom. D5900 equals 1.0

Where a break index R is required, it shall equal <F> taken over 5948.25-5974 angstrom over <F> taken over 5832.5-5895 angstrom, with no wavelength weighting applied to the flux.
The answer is 1.0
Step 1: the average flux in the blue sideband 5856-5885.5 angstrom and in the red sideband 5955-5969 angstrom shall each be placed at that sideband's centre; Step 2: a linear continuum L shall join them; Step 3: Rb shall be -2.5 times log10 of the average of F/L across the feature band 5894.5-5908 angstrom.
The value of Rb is 0.16 mag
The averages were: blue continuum 17.7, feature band 15.2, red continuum 17.6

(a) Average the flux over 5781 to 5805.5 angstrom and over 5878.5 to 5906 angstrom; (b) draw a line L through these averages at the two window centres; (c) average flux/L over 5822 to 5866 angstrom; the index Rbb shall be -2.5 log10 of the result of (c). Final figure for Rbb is -0.084 mag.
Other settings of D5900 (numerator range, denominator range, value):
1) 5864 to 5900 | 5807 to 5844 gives 0.90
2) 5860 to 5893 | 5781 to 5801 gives 0.96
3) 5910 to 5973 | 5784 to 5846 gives 1.01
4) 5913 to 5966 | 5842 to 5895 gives 1.07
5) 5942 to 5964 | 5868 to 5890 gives 1.07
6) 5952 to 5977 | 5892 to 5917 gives 1.14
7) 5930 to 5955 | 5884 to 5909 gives 1.20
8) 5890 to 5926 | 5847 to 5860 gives 0.94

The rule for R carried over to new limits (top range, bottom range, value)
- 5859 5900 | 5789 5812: 0.88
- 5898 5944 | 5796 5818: 0.94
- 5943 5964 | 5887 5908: 1.20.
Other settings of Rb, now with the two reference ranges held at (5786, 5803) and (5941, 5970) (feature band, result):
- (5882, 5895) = 0.24 mag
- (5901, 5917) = 0.04 mag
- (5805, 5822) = -0.02 mag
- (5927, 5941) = 0.01 mag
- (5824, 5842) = -0.02 mag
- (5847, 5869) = 0.00 mag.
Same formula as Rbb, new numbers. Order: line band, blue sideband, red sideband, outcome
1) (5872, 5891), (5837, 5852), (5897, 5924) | 0.05 mag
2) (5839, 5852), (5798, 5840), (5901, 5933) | 0.06 mag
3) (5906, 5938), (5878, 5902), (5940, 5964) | -0.09 mag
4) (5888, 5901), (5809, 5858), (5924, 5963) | 0.30 mag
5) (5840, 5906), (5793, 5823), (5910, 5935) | 0.09 mag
